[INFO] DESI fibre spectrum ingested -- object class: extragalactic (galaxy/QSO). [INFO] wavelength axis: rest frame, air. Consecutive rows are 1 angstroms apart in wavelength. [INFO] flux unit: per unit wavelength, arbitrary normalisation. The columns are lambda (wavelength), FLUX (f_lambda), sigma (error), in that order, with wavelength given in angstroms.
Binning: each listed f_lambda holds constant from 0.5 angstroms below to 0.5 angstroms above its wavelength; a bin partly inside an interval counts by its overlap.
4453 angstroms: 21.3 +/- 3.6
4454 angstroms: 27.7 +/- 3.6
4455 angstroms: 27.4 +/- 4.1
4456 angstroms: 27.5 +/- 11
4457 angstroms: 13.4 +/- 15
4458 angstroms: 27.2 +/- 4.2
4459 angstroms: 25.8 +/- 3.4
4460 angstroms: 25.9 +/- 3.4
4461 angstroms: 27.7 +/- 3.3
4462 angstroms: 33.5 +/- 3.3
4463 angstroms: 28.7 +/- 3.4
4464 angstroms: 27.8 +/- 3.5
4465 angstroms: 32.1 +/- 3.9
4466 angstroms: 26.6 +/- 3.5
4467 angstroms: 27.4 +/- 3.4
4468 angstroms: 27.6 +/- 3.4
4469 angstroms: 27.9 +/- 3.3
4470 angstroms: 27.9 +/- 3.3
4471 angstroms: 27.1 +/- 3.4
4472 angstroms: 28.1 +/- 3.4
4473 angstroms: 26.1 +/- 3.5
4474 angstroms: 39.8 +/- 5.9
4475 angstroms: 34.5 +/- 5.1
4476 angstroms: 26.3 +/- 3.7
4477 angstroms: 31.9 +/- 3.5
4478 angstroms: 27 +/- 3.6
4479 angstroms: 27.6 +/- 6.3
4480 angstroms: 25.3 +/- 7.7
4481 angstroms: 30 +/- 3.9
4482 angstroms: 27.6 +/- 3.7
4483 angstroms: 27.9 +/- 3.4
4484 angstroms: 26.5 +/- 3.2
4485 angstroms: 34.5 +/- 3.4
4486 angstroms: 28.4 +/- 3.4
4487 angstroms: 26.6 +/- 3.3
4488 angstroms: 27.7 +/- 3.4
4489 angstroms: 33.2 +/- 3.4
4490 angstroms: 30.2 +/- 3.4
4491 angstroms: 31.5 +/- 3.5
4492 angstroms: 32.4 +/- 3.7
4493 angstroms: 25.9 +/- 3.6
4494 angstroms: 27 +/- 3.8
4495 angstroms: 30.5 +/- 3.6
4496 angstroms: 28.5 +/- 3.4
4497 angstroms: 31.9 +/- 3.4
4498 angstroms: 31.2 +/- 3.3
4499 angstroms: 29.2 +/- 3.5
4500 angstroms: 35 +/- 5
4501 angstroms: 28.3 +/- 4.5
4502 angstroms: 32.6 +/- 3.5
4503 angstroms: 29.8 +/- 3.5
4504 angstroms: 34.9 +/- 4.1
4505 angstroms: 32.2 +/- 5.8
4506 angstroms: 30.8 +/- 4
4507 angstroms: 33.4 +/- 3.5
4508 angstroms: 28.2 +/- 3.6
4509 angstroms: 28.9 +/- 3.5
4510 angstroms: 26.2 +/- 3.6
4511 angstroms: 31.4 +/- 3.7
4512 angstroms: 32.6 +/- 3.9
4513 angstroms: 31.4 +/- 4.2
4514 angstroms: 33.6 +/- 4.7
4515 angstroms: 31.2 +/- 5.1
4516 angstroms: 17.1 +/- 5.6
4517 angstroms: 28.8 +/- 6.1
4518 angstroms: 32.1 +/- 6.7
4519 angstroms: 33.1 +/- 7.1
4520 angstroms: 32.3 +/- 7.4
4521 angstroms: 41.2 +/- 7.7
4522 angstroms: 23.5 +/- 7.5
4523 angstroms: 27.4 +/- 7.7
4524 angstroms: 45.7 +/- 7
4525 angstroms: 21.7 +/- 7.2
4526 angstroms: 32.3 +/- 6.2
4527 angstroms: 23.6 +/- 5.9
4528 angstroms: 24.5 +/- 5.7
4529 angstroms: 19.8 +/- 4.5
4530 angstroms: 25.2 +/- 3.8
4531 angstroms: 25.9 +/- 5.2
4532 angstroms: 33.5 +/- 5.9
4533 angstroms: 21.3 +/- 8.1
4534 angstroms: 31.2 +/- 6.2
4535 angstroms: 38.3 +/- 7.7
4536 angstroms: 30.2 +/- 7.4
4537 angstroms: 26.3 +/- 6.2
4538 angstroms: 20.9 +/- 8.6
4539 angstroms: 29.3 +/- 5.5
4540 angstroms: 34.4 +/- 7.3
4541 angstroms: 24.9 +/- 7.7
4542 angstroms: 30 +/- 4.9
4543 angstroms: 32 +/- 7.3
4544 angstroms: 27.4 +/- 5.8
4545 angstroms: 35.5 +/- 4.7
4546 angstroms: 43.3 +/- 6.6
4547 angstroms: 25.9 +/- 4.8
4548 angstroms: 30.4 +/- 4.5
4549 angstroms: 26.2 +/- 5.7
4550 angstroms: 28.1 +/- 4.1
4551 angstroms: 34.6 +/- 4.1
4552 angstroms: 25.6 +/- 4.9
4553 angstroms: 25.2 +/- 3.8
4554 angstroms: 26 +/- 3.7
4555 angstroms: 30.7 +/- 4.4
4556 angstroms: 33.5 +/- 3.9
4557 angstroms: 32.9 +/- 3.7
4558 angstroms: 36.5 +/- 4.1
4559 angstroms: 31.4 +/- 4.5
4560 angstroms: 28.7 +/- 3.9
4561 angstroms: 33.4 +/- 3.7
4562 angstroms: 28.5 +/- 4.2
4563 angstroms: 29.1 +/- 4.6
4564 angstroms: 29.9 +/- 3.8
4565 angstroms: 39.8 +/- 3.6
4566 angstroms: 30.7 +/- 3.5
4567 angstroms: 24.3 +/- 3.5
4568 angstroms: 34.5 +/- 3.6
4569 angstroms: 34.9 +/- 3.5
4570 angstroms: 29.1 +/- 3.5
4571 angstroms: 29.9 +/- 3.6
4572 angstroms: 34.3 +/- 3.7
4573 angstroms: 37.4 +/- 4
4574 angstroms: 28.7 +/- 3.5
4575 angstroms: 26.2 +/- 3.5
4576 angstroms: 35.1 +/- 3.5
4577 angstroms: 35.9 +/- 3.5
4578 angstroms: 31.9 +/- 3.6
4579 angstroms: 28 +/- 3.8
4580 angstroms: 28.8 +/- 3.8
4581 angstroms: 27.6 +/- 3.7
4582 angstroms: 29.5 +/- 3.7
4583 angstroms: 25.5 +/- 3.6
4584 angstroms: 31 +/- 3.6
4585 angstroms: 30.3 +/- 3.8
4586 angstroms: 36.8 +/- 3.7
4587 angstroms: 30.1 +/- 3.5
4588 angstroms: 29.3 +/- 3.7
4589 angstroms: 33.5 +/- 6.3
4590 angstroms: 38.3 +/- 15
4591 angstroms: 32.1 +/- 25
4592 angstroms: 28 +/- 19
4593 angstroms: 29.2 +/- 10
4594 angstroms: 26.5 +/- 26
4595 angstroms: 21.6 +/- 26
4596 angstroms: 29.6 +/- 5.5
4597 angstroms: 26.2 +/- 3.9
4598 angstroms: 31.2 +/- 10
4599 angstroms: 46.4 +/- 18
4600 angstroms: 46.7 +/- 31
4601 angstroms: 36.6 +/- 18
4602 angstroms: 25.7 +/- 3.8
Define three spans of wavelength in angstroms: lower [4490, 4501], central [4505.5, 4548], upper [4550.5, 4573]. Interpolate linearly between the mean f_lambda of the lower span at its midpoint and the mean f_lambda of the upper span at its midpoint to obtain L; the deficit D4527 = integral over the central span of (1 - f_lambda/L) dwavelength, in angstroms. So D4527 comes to 1.38 angstroms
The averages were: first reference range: 30.2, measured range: 29.7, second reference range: 31.2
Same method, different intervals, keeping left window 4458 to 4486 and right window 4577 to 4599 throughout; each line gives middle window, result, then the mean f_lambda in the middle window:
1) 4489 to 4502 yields -0.55 angstroms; 30.3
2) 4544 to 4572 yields -1.08 angstroms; 31.1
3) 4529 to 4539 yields 0.63 angstroms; 27.7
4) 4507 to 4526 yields -0.72 angstroms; 30.5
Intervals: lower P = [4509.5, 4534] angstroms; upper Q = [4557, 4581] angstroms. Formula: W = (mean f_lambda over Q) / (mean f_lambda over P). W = 1.1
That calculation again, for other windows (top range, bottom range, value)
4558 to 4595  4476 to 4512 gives 1.04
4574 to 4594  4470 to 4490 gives 1.05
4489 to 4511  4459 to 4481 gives 1.06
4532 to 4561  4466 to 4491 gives 1.04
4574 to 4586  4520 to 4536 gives 1.04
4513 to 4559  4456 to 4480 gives 1.06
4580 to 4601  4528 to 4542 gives 1.14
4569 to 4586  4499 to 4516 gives 1.00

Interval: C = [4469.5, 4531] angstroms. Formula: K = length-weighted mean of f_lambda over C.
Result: 29.7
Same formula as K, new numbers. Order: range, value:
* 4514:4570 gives 29.9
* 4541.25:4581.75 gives 31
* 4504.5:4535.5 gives 29.6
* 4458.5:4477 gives 29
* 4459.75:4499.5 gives 29.2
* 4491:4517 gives 30.2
